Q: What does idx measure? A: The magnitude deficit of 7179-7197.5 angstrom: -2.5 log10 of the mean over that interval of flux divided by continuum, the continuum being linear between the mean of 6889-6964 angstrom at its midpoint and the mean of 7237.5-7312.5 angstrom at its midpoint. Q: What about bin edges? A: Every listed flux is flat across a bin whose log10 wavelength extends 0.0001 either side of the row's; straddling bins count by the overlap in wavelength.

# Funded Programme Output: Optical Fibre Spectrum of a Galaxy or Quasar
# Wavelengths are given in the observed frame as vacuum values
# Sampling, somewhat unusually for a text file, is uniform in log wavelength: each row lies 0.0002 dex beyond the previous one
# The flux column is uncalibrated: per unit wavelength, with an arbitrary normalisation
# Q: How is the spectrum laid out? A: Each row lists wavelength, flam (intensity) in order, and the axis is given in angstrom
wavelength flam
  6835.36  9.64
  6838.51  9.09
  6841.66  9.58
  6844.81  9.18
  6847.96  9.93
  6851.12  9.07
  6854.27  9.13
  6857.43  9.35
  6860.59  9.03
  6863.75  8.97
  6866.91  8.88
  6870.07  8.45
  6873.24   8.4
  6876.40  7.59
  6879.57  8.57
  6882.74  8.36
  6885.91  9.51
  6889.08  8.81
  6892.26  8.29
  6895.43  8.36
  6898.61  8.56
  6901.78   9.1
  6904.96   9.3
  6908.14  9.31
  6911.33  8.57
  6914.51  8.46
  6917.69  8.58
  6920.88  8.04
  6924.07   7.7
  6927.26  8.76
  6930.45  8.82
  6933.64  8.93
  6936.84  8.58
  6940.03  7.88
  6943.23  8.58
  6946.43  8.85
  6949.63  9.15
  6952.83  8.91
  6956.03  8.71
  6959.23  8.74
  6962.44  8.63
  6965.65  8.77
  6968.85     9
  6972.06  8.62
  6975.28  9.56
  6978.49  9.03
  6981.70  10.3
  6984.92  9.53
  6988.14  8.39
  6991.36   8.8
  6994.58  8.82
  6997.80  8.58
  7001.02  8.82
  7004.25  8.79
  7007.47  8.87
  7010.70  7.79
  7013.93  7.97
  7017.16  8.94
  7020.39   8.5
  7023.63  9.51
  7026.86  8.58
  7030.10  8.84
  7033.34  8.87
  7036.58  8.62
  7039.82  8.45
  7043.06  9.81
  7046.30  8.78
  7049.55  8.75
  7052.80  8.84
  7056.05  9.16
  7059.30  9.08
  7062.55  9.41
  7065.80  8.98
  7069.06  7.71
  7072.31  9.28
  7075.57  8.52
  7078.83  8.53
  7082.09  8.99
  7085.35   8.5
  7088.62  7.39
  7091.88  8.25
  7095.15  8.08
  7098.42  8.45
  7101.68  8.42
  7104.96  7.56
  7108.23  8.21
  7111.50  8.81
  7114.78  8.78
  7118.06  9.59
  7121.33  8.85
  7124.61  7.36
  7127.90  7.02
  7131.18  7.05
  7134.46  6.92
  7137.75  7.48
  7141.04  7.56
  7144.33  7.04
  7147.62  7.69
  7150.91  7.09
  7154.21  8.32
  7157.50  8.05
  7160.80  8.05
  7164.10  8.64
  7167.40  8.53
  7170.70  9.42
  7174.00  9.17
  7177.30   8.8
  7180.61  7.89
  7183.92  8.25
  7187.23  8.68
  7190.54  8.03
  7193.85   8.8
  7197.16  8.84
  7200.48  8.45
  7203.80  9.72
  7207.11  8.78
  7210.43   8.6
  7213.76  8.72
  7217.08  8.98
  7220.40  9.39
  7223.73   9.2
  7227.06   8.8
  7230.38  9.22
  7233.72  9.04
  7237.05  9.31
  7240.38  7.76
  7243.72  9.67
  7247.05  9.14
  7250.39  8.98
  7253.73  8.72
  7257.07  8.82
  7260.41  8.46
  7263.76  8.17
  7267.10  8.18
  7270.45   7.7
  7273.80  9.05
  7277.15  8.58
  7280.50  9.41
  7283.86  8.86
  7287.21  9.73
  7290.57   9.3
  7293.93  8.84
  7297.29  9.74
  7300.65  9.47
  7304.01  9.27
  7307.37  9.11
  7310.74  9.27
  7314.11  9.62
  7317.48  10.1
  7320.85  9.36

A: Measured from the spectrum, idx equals 0.059 mag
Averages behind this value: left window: 8.65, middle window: 8.39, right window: 8.93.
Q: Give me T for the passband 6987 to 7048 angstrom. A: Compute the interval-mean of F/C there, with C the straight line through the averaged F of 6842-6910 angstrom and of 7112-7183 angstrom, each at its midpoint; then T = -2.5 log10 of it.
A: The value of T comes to -0.03 mag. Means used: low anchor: 8.88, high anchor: 8.08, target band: 8.73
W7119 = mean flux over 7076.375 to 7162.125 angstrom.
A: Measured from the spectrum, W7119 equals 8.01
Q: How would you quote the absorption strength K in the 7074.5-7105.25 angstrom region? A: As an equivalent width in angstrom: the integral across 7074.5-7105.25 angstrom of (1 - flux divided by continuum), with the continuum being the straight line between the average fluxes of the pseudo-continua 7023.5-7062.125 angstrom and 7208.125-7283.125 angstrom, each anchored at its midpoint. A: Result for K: 2.1 angstrom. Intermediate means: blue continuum 8.93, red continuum 8.81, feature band 8.29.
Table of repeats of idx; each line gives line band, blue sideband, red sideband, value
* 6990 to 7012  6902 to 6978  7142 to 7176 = -0.01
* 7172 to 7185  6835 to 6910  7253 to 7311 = 0.04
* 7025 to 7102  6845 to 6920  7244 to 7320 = 0.03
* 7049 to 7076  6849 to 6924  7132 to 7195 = -0.07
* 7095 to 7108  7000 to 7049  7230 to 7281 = 0.08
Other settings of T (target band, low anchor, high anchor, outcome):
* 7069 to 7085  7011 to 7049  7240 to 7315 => 0.015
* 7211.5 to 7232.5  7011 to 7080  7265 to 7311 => -0.009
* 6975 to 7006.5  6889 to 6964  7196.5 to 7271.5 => -0.044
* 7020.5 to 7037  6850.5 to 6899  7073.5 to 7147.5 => -0.074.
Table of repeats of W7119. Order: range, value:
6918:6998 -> 8.79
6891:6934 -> 8.62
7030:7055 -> 8.88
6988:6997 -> 8.71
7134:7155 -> 7.43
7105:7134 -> 8.12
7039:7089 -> 8.8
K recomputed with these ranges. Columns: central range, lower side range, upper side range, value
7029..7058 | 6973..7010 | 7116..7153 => -1.38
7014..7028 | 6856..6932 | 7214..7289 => -0.10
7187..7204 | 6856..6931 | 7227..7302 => 0.36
